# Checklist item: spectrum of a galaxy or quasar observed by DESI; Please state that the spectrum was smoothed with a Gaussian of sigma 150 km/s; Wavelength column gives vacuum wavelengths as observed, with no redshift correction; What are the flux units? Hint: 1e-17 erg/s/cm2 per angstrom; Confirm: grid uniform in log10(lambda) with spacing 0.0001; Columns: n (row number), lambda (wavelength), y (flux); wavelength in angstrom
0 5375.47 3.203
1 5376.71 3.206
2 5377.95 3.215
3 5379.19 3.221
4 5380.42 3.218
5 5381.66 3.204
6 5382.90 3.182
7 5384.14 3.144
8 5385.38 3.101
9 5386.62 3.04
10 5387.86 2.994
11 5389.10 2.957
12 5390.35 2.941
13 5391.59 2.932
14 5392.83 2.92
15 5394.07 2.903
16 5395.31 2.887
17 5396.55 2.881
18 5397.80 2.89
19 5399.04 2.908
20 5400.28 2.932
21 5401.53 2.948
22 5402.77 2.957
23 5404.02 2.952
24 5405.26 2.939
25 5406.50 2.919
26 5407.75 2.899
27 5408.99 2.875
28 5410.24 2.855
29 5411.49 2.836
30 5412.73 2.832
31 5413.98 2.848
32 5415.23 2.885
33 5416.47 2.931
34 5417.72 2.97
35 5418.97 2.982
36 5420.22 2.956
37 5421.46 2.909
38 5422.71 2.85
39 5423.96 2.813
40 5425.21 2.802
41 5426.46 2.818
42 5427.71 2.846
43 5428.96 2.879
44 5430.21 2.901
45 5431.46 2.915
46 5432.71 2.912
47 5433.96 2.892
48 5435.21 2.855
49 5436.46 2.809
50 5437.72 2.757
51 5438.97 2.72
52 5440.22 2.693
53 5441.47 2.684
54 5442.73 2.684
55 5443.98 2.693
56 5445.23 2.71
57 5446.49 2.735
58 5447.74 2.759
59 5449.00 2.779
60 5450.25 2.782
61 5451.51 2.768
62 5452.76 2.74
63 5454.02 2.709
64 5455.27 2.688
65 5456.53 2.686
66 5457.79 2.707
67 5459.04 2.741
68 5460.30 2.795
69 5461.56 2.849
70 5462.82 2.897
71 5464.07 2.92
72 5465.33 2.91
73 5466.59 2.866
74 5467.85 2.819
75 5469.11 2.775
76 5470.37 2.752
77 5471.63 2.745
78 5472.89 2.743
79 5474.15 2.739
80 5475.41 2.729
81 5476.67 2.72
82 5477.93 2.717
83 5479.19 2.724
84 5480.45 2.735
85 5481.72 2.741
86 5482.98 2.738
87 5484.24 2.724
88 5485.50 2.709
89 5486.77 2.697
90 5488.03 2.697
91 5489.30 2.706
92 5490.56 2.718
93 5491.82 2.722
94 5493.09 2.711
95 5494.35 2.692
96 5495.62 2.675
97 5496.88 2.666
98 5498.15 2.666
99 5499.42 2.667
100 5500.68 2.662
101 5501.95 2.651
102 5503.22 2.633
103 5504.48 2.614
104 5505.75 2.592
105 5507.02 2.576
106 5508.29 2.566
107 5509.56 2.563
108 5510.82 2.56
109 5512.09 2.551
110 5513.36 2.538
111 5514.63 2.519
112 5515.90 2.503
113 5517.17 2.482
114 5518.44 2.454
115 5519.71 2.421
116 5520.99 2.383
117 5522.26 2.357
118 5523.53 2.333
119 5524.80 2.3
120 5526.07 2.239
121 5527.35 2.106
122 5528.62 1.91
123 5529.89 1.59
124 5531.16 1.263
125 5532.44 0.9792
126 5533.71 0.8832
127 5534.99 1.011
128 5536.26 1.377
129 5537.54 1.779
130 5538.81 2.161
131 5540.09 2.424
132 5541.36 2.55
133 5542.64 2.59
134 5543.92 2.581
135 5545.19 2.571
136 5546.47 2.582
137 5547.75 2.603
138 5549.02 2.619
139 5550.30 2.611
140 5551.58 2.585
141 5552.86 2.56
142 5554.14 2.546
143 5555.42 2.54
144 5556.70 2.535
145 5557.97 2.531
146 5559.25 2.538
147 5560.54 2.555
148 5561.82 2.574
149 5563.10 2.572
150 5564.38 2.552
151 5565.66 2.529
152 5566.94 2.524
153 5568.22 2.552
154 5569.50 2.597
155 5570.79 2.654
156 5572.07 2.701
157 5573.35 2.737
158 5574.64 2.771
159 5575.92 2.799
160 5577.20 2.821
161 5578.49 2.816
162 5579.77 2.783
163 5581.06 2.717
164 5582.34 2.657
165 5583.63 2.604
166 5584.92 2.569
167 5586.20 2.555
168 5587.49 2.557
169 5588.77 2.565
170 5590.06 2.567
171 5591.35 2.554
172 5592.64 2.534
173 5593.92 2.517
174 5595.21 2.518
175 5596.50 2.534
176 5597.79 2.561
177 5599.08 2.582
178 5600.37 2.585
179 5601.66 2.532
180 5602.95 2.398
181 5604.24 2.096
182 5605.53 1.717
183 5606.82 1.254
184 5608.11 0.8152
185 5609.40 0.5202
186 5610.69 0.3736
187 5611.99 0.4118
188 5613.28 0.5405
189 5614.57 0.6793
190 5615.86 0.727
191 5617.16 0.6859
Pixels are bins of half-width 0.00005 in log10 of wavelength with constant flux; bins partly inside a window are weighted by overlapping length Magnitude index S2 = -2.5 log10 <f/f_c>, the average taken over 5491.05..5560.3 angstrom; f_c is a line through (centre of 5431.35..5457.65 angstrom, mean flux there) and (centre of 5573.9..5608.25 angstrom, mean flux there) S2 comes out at 0.10 mag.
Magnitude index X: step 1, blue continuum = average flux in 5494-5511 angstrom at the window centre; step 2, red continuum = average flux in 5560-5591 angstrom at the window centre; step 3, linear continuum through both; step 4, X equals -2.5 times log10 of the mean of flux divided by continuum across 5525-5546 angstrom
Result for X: 0.360 mag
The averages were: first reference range 2.63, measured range 1.89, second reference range 2.64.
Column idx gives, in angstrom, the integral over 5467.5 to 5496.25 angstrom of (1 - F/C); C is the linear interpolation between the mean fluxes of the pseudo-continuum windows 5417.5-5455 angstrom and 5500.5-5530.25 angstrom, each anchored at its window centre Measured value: -1.6 angstrom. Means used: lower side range 2.81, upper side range 2.42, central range 2.73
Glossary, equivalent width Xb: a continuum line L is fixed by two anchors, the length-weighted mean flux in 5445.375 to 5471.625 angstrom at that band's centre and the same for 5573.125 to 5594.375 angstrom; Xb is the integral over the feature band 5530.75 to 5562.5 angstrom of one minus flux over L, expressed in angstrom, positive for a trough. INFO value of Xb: 5.4 angstrom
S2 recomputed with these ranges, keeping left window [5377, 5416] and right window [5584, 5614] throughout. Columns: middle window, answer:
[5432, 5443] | -0.001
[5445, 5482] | -0.046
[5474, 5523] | -0.061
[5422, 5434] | -0.014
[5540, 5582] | -0.200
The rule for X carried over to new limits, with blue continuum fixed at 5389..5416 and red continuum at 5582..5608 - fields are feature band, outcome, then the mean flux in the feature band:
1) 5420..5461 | 0.006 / 2.79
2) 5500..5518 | 0.019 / 2.57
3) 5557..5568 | -0.032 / 2.55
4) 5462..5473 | -0.039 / 2.83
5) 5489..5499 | -0.015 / 2.69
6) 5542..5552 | -0.033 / 2.59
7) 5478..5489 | -0.013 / 2.72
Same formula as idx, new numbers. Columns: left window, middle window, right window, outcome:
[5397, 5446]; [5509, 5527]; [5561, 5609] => 1.3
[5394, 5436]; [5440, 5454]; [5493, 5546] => -0.1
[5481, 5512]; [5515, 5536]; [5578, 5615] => 4.7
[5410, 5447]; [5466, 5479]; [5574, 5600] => 0.1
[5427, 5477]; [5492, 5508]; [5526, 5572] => -0.8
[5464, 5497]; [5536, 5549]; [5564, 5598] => 1.5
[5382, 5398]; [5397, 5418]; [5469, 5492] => 0.2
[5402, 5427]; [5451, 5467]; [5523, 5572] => -0.6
